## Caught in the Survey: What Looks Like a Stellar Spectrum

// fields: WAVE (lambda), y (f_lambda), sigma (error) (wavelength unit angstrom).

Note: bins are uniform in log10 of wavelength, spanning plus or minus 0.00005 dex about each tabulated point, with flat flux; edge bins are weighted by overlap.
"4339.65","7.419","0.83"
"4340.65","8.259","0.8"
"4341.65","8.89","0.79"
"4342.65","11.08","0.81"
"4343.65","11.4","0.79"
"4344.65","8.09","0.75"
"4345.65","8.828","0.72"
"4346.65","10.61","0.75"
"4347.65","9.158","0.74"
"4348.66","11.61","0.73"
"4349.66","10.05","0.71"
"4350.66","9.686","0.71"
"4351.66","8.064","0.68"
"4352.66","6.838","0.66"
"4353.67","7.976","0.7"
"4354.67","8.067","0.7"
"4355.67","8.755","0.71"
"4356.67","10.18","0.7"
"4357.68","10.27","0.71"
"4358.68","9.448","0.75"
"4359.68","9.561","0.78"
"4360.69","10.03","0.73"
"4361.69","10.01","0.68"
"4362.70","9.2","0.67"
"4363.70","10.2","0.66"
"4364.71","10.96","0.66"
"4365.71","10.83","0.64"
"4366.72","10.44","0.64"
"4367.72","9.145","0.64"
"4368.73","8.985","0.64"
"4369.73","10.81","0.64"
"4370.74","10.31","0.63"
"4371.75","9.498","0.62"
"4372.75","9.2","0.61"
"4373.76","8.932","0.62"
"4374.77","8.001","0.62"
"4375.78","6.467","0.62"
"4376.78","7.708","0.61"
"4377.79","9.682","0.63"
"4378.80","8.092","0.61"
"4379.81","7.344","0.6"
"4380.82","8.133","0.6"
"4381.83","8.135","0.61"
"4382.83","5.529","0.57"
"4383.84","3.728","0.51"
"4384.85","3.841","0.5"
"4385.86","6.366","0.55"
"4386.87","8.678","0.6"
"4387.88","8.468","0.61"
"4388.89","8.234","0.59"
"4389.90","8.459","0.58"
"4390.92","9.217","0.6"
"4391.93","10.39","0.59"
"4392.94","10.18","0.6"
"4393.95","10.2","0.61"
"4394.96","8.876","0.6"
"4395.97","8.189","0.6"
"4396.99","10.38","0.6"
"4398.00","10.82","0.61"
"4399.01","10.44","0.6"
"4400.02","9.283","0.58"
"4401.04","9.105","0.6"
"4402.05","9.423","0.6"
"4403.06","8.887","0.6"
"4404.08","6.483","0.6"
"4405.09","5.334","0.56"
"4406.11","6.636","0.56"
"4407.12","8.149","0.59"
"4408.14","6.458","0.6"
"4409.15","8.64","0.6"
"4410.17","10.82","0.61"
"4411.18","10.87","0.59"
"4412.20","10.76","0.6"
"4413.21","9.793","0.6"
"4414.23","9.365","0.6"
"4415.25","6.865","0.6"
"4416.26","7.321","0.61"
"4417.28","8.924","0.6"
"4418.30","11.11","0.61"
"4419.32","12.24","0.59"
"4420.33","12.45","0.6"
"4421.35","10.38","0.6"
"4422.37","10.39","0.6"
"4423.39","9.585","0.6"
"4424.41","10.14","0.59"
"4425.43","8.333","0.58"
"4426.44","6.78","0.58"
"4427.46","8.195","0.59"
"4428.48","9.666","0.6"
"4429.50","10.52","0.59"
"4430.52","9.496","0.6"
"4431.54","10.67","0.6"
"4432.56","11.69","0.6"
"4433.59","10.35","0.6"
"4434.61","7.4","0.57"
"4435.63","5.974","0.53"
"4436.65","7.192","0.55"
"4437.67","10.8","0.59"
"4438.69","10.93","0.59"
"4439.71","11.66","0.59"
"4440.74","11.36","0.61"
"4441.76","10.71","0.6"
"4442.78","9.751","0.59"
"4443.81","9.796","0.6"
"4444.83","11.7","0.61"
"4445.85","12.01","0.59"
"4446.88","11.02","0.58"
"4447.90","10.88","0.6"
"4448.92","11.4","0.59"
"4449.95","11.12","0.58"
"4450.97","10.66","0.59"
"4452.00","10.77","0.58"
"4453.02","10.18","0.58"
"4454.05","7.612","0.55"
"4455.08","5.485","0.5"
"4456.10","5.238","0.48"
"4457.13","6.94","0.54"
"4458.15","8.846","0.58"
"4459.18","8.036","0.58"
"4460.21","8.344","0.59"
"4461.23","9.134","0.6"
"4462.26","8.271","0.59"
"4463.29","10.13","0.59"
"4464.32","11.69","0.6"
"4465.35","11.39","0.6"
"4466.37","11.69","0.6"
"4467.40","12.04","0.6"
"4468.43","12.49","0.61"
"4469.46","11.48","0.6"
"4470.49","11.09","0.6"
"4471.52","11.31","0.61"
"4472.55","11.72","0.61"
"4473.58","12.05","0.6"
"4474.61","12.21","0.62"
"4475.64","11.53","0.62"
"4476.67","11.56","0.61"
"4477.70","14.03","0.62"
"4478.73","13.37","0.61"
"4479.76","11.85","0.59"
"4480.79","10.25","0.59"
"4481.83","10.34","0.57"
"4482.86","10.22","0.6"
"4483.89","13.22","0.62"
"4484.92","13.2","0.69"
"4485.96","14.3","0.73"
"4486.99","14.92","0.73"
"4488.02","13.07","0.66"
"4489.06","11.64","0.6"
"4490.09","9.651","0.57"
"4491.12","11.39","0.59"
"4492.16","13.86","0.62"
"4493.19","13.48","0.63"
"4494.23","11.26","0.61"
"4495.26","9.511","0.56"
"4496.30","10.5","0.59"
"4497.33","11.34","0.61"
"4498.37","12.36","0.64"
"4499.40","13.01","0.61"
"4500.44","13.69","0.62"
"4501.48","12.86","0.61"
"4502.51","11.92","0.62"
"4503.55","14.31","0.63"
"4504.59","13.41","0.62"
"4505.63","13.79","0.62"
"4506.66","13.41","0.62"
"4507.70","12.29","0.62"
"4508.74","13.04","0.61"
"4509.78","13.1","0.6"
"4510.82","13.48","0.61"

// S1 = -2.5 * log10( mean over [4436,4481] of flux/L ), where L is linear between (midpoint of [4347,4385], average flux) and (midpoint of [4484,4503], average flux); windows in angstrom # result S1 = 0.09 mag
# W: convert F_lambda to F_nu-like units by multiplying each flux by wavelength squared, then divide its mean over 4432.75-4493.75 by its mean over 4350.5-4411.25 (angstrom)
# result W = 1.3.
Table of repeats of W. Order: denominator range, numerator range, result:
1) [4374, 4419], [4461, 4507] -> 1.48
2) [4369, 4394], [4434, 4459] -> 1.20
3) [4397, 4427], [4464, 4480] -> 1.34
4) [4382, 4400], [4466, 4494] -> 1.51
